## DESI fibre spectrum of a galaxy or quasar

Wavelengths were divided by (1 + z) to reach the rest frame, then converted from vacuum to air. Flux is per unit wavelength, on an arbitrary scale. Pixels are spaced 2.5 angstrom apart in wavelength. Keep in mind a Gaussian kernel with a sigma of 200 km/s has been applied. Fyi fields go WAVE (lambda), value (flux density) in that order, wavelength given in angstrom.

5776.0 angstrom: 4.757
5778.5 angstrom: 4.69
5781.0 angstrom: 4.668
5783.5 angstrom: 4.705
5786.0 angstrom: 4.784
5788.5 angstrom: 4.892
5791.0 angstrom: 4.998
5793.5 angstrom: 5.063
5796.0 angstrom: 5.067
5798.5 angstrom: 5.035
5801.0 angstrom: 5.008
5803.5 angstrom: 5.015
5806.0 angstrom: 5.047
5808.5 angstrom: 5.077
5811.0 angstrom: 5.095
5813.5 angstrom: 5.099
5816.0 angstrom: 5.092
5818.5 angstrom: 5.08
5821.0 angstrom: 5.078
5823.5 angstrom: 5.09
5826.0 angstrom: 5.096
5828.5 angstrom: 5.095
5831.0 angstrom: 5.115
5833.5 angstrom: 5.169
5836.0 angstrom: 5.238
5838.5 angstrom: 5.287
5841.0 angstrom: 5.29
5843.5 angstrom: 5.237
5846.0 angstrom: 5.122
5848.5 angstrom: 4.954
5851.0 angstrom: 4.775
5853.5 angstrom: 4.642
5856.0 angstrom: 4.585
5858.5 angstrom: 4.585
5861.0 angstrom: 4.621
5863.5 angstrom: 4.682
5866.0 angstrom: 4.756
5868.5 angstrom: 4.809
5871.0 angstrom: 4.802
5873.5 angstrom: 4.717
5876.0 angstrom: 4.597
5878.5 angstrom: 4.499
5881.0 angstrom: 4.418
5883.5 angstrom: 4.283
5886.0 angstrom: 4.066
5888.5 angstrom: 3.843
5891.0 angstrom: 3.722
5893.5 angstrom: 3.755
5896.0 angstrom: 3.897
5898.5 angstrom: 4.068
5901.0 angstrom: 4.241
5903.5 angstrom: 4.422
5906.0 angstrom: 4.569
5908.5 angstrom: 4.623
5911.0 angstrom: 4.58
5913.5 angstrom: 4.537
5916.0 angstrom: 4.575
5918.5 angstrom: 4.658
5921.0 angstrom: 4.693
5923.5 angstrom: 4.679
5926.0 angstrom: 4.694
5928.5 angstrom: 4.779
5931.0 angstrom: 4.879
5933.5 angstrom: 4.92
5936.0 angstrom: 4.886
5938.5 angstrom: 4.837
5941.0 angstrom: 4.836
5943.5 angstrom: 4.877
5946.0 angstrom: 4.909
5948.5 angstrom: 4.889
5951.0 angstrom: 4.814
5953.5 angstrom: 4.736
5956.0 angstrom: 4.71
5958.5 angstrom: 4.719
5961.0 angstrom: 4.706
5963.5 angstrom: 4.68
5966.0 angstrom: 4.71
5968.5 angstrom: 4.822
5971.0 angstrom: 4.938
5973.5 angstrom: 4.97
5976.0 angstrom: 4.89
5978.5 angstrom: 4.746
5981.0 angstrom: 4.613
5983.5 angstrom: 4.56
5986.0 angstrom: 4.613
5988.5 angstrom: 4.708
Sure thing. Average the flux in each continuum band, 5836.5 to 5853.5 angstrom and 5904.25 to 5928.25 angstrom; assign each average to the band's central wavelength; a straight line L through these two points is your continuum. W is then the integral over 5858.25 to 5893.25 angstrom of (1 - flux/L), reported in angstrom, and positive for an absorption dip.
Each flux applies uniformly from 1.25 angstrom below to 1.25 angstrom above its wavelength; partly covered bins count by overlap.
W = 3.3 angstrom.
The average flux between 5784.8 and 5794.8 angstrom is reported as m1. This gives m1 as 4.94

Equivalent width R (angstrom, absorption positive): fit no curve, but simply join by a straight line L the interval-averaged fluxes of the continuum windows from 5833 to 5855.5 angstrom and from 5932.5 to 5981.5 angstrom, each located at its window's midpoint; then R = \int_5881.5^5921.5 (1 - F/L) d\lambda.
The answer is 5.3 angstrom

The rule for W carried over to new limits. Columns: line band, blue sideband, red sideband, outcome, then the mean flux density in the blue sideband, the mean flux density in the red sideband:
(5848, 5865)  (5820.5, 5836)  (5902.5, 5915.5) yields 0.8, 5.12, 4.55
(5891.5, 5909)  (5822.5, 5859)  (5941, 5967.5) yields 2.5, 5.03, 4.78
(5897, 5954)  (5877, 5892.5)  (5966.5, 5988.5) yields -3.4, 4.14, 4.76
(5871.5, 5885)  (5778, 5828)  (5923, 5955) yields 1.1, 4.99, 4.83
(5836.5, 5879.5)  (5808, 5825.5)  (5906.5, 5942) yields 1.0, 5.09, 4.72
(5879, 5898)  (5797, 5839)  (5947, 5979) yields 3.6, 5.1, 4.8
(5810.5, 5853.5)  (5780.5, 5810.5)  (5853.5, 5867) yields -2.9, 4.96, 4.64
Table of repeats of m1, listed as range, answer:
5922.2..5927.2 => 4.69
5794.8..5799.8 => 5.05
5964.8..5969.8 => 4.77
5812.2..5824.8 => 5.09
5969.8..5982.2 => 4.83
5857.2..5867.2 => 4.66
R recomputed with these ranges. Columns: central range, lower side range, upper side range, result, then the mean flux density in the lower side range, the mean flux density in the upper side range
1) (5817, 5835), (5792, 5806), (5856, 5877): -0.8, 5.04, 4.69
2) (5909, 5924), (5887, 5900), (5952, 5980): -1.7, 3.87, 4.78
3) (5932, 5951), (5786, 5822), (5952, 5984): -0.3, 5.04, 4.76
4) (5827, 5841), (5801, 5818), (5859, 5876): -0.8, 5.07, 4.71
